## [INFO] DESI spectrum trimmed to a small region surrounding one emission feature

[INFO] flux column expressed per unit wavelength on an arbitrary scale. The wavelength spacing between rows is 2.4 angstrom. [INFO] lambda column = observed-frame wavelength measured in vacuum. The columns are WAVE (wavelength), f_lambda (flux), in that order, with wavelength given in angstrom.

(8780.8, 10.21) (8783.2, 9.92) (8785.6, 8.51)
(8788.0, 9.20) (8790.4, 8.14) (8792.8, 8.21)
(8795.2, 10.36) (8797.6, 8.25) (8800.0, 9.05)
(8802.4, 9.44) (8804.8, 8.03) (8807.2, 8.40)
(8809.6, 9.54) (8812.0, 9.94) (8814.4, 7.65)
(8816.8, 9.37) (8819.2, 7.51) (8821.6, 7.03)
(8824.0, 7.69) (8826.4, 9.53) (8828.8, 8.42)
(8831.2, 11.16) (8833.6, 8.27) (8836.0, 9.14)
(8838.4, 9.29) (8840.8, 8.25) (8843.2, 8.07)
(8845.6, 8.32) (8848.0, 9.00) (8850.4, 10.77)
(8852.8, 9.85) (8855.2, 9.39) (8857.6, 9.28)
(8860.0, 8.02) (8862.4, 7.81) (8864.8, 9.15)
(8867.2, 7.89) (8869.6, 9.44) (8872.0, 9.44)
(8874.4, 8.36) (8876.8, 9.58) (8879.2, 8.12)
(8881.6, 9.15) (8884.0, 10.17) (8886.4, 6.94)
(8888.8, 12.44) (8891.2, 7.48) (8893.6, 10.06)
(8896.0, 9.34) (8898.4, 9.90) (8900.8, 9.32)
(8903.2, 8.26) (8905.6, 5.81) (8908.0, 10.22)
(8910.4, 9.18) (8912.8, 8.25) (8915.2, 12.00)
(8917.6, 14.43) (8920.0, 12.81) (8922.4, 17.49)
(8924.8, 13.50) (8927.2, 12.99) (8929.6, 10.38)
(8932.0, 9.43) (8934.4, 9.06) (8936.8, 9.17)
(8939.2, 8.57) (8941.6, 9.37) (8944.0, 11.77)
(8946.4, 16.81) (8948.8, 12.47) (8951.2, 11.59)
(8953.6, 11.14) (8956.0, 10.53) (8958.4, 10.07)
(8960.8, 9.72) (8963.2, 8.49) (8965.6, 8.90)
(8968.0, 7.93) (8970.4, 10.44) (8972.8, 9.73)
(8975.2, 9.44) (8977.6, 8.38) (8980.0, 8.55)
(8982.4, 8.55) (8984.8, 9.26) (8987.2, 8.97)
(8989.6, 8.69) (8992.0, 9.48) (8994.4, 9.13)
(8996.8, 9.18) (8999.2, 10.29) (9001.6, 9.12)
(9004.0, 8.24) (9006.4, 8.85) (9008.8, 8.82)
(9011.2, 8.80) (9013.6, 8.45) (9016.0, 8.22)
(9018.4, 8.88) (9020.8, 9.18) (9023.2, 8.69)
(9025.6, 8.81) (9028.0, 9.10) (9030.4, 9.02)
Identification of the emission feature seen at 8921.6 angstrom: H-alpha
